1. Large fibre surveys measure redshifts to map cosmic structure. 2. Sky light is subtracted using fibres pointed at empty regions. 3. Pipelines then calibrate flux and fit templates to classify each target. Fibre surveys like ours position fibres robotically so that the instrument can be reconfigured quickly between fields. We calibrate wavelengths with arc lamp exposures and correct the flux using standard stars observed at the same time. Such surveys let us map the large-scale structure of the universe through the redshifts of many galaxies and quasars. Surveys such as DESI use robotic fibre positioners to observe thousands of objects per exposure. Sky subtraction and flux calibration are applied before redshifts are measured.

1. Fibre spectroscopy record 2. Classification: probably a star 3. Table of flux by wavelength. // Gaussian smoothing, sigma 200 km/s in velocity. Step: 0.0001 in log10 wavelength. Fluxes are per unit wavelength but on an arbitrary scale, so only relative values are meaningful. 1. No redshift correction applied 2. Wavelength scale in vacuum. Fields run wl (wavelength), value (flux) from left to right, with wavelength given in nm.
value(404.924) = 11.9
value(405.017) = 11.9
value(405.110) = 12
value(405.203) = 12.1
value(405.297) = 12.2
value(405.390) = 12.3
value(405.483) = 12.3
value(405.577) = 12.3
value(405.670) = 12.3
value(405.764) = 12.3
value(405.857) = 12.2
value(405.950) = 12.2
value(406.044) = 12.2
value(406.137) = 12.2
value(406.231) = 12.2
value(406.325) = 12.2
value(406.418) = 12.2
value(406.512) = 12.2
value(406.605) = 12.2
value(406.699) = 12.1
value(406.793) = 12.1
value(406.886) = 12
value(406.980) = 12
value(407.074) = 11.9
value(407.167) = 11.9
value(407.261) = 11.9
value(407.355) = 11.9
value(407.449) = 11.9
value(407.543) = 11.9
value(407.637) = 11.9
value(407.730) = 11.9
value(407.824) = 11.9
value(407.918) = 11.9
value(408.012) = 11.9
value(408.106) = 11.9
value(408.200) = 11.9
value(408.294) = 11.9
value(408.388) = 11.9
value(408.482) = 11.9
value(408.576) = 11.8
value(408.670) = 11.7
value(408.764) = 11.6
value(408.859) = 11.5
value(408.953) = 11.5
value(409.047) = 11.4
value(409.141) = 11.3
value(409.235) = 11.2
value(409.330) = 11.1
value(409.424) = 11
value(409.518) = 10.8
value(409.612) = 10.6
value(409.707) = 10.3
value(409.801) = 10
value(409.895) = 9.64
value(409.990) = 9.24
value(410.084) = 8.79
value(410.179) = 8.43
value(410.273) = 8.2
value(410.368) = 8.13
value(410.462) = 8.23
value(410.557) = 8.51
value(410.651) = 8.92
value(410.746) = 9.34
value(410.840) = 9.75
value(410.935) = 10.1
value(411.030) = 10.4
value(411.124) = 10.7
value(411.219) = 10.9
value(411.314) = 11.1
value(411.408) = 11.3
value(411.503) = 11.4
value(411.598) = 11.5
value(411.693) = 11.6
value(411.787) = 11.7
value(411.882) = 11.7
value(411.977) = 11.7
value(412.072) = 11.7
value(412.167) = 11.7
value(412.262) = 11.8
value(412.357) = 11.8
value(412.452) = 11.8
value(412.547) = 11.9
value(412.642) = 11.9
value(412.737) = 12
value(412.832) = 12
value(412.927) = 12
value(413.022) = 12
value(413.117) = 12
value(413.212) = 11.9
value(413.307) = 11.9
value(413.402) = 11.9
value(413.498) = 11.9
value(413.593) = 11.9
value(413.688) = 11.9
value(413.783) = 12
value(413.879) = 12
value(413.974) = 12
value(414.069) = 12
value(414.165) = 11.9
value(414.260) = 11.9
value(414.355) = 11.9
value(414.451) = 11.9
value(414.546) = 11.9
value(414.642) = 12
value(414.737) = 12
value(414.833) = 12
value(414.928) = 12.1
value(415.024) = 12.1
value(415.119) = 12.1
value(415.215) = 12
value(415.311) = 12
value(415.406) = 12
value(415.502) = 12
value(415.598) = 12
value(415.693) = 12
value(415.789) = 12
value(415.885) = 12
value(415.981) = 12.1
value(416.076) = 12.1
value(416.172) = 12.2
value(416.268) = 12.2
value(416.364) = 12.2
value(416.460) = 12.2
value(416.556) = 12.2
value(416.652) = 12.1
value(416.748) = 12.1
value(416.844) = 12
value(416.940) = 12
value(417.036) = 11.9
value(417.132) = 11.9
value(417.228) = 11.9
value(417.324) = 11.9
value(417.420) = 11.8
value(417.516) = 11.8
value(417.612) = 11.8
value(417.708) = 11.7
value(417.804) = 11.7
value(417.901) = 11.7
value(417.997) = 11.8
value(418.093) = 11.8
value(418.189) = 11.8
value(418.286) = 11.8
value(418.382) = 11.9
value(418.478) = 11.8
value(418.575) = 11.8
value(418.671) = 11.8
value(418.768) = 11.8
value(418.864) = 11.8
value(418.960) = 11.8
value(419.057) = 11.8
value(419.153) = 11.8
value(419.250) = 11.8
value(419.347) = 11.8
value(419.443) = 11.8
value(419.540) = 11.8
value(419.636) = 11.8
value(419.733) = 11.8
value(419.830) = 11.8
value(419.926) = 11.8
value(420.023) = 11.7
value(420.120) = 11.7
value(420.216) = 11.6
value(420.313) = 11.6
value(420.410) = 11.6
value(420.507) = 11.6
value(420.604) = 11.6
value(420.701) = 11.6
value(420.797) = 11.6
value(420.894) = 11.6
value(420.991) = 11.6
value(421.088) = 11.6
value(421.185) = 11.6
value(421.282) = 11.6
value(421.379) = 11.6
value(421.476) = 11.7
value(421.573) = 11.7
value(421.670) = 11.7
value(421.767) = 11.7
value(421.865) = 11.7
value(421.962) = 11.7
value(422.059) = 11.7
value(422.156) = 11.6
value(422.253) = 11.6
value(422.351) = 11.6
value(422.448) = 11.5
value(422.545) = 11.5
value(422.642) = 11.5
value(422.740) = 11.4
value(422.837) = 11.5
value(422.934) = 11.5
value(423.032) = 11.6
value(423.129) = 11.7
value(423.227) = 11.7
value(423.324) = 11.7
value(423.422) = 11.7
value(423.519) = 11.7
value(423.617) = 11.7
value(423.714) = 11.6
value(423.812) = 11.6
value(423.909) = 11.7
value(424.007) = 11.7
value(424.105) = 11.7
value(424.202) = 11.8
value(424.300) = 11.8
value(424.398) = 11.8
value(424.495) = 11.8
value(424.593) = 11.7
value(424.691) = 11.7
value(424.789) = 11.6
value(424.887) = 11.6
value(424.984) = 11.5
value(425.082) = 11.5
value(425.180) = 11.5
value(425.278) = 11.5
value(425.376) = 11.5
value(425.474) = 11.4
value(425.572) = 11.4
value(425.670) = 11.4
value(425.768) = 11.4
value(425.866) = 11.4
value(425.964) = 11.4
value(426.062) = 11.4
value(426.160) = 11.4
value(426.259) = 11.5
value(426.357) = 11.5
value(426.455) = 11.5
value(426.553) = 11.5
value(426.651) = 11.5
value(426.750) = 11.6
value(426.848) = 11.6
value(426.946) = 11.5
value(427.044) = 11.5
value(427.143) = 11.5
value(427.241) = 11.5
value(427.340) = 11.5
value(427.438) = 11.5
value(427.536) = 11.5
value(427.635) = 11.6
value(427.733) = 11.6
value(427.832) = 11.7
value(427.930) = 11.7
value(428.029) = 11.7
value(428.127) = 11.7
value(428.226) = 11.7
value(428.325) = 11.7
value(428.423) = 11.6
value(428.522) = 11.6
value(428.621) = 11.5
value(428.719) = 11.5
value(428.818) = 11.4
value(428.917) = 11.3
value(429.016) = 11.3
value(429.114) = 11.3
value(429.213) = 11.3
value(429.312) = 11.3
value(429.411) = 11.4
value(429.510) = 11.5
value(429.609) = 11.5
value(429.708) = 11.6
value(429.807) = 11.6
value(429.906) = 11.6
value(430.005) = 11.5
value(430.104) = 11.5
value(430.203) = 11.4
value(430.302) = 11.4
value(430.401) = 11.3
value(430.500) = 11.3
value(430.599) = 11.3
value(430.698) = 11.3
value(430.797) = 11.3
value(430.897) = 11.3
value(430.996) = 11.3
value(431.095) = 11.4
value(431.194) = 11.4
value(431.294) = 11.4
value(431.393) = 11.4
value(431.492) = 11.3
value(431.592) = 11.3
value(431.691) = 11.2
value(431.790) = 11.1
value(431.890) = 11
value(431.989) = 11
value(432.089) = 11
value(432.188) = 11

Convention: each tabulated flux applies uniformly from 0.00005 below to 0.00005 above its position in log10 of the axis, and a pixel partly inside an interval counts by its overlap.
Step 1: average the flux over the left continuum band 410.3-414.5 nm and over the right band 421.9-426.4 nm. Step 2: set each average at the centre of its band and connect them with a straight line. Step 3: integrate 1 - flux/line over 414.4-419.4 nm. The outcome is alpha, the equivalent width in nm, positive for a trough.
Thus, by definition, -0.239 nm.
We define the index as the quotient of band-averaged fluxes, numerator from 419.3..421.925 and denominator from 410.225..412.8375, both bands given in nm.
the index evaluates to 1.09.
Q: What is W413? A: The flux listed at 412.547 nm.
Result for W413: 11.9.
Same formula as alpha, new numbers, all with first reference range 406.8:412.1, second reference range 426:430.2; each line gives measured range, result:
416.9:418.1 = -0.07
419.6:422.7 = -0.09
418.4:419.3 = -0.05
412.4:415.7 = -0.26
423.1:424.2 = -0.03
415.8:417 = -0.10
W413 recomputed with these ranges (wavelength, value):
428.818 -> 11.4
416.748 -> 12.1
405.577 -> 12.3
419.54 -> 11.8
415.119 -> 12.1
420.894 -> 11.6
